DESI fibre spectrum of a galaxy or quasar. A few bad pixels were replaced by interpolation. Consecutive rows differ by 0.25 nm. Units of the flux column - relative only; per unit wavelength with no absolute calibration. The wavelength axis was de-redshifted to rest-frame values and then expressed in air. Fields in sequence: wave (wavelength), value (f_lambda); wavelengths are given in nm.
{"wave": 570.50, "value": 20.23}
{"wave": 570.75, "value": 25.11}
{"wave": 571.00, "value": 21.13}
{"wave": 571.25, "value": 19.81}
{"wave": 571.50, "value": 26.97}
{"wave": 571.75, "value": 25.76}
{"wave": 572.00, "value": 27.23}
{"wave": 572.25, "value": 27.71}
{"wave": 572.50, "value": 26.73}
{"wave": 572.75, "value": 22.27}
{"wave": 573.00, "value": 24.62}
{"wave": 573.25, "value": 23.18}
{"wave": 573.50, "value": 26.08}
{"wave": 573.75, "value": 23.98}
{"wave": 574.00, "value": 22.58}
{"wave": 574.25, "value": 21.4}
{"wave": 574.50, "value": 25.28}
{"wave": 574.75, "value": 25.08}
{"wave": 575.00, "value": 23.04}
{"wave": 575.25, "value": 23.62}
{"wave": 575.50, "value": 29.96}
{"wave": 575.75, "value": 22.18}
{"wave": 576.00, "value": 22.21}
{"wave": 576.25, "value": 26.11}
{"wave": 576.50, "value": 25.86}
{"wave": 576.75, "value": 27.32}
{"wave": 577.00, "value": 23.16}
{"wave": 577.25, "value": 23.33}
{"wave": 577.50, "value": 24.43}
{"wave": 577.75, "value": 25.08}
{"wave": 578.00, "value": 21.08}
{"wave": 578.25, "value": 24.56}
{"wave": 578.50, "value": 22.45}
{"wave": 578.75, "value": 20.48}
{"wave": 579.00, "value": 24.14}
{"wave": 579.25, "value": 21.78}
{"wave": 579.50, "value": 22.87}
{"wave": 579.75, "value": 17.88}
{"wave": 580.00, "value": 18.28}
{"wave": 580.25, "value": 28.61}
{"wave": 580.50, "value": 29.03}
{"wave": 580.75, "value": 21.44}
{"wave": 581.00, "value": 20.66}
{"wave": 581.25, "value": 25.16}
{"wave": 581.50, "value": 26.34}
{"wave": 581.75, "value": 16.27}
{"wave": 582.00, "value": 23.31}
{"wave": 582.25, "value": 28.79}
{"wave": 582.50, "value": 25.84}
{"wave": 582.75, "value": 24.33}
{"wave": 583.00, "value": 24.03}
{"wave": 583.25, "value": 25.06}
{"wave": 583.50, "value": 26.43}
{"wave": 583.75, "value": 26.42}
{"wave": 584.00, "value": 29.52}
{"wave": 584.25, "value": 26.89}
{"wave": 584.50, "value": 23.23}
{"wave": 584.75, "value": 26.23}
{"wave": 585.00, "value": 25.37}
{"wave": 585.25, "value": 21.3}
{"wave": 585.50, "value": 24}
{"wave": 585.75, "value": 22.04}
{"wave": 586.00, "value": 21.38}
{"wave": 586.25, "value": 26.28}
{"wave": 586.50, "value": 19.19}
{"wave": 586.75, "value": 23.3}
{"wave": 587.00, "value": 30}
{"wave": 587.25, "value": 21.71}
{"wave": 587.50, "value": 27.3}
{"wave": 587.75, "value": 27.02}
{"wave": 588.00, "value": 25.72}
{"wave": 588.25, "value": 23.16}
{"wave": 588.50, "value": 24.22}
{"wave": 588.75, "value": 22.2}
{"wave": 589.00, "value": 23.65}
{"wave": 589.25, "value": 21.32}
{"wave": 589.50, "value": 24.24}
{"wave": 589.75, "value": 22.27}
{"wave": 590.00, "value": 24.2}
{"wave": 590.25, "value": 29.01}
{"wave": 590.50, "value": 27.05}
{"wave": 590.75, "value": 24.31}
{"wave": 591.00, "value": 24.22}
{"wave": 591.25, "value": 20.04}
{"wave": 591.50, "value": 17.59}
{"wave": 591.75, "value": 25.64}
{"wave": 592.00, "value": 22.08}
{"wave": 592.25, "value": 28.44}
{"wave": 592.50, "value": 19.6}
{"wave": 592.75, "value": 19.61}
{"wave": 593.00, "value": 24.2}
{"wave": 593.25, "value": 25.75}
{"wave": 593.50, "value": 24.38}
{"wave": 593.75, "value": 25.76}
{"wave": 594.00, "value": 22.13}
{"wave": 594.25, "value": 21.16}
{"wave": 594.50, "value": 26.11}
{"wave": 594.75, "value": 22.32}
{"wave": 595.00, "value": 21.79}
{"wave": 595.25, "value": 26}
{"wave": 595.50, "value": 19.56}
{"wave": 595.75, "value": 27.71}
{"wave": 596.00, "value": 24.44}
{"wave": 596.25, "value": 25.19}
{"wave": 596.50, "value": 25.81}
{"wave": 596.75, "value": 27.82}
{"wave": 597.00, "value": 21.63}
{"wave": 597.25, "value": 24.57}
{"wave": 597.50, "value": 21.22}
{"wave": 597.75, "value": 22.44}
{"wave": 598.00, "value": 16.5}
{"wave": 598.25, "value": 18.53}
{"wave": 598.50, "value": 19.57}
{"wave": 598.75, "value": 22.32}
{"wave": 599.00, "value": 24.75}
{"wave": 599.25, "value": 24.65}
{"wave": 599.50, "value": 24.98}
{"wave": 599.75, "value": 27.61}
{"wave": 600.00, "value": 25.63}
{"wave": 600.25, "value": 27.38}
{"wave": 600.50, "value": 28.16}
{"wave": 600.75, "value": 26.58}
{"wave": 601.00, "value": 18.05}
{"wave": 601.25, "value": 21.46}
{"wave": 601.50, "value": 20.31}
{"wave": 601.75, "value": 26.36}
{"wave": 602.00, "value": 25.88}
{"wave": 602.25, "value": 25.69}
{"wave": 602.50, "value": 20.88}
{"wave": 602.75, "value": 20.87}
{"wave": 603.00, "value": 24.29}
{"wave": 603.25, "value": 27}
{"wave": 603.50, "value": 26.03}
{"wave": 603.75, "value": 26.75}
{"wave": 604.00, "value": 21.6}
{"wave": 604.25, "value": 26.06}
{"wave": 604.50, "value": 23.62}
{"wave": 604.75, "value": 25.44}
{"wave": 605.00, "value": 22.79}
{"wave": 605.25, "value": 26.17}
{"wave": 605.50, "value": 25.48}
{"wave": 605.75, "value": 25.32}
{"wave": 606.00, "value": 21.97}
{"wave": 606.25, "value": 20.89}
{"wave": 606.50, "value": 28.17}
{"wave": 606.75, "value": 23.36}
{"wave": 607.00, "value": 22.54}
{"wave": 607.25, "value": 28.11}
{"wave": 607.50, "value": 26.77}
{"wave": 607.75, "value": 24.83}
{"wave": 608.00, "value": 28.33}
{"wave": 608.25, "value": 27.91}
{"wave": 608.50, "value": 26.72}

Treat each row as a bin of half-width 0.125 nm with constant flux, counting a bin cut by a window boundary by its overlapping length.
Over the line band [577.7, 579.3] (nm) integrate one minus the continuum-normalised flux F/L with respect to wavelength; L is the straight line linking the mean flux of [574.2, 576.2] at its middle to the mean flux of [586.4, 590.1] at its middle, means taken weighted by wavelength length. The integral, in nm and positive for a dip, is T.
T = 0.10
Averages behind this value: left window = 24.3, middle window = 22.7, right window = 24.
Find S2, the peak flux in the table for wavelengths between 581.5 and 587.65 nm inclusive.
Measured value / 30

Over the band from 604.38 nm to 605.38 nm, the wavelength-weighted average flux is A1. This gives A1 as 24.5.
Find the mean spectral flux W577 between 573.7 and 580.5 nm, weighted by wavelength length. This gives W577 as 23.7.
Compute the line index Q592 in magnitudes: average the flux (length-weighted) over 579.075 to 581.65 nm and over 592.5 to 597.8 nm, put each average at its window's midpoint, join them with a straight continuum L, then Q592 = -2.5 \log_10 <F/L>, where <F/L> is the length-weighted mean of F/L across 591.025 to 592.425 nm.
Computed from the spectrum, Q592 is 0.039 mag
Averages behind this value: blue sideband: 23.2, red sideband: 23.7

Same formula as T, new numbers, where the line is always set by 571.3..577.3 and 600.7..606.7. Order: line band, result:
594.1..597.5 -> 0.03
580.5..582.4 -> 0.08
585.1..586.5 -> 0.10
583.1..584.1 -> -0.09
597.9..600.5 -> 0.07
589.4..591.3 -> -0.02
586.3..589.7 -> 0.05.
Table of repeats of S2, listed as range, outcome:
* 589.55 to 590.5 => 29.01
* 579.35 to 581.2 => 29.03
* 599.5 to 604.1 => 28.16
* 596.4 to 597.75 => 27.82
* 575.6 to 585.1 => 29.52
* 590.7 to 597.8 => 28.44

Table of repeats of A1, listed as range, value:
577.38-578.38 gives 23.8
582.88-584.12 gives 26.3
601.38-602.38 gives 24.6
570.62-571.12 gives 23.1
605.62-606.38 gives 22.8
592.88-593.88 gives 25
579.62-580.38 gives 21.6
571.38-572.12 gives 26.6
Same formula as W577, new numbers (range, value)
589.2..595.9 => 23.6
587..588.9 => 24.8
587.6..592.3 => 24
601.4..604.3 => 24.3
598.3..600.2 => 24.1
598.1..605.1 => 24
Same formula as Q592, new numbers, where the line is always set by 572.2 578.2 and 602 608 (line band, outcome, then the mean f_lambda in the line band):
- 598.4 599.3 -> 0.08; 22.8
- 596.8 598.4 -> 0.16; 21.1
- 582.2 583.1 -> -0.05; 25.5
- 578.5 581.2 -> 0.09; 22.6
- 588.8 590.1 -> 0.07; 23.1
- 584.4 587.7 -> 0.02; 24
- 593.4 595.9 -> 0.04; 23.7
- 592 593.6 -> 0.05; 23.5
